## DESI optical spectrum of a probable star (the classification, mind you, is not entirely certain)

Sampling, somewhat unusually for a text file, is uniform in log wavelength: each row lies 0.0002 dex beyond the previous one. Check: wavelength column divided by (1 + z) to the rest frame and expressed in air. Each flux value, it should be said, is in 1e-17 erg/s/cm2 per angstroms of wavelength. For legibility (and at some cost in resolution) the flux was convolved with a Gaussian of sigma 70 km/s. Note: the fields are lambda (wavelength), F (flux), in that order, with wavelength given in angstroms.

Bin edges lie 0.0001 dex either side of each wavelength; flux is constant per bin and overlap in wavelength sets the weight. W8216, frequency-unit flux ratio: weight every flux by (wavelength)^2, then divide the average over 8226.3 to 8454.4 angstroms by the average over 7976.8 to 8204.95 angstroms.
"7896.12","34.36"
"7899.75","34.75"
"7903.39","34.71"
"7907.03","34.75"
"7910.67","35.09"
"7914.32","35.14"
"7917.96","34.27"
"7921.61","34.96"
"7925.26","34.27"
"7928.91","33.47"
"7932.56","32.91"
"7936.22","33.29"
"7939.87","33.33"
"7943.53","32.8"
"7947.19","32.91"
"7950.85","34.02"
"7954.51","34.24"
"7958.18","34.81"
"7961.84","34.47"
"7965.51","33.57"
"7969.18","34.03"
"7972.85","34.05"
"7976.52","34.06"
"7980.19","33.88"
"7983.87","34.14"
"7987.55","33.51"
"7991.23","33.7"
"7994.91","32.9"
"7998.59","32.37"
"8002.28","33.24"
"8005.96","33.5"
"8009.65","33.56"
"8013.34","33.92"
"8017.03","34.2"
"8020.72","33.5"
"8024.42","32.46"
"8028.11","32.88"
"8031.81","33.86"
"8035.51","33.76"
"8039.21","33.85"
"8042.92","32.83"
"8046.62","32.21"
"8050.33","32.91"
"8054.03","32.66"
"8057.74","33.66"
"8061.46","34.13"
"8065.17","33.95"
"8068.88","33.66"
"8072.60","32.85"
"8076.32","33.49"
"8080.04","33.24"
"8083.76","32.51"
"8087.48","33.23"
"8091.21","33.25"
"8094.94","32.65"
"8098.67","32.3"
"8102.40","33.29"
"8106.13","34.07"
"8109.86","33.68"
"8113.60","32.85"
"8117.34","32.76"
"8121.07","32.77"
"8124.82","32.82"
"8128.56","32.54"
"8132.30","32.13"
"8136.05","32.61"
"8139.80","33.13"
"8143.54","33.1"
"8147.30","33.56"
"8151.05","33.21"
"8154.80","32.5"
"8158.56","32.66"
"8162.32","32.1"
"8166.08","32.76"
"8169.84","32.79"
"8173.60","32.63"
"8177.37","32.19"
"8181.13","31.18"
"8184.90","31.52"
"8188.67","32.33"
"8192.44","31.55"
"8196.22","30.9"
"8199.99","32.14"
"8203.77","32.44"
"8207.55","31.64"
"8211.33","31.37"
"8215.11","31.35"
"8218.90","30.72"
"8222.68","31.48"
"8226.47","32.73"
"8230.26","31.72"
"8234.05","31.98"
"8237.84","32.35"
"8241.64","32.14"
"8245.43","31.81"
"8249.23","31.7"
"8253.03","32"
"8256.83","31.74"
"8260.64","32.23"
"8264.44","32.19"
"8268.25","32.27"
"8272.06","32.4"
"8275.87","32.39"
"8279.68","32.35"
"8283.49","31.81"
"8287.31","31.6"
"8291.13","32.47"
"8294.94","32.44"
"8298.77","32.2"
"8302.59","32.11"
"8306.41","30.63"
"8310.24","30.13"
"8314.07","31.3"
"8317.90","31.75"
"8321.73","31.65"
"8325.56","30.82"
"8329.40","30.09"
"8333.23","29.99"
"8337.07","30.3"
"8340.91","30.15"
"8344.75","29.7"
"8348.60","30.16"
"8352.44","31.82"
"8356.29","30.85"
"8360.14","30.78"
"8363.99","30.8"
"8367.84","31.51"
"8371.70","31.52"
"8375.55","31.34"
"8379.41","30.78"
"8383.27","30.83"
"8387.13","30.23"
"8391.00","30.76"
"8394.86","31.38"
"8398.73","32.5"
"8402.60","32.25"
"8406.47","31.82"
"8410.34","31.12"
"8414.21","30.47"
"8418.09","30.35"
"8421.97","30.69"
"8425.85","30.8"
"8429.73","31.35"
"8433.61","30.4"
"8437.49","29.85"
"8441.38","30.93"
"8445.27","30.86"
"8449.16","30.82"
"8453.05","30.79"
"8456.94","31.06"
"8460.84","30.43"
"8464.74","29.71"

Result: 1.01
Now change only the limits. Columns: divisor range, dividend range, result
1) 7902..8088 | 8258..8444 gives 1.01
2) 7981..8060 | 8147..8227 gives 1.00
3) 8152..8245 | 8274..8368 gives 1.00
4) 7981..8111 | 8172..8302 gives 1.00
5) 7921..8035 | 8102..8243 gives 1.01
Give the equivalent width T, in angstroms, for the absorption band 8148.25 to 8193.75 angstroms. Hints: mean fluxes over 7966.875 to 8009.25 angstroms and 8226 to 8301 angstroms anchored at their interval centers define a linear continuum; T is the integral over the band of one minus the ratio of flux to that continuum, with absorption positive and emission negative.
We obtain 0.4 angstroms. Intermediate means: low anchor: 33.6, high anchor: 32.1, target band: 32.3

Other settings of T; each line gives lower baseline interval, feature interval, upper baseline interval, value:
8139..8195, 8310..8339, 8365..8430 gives 0.7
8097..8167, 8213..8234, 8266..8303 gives 0.5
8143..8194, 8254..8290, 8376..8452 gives -0.3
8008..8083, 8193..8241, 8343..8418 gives 0.7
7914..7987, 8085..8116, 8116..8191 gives -0.2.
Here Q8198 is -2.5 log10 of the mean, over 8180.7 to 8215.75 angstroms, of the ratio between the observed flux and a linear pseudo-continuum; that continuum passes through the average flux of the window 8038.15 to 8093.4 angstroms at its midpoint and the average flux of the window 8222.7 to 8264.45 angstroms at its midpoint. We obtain 0.022 mag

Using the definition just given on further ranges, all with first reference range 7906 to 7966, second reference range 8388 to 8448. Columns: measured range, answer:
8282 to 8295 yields -0.01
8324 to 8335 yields 0.04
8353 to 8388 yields 0.01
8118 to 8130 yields 0.00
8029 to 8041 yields -0.01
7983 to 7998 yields 0.01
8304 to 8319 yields 0.03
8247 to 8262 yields 0.00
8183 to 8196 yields 0.03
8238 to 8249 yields 0.00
